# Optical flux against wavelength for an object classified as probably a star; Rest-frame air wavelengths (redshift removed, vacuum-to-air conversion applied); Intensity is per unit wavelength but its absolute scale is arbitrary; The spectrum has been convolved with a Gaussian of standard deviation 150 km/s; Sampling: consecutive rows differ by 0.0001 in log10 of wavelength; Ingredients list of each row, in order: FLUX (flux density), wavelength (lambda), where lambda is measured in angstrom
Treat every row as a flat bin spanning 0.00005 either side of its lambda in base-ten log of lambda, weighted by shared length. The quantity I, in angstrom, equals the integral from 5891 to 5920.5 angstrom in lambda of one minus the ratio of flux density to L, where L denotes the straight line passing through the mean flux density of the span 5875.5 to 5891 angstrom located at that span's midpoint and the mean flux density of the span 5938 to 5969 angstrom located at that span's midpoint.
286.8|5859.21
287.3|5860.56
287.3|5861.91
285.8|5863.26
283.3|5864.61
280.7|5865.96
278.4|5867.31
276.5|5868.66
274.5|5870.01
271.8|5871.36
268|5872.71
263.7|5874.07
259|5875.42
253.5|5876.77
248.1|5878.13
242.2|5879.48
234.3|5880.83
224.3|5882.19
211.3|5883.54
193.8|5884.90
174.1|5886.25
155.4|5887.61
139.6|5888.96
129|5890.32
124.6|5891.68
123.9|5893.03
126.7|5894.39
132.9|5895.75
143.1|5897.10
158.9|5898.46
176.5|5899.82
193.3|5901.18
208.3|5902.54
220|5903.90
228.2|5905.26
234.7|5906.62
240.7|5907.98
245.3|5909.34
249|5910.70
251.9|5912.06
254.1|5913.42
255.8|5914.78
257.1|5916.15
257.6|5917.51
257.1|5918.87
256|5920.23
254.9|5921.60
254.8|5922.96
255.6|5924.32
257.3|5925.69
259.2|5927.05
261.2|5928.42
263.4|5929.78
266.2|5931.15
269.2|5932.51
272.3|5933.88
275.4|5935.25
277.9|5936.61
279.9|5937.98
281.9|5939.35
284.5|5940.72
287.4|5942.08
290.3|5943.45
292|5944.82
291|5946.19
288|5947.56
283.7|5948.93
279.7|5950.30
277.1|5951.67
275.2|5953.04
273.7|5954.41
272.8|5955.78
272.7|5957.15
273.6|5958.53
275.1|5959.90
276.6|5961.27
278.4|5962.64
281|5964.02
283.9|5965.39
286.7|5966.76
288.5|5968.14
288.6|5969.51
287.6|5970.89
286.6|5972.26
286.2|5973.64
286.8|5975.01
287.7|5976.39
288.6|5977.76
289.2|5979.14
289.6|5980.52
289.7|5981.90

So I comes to 2.8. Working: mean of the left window 203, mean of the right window 282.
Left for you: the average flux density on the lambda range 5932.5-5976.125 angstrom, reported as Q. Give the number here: 282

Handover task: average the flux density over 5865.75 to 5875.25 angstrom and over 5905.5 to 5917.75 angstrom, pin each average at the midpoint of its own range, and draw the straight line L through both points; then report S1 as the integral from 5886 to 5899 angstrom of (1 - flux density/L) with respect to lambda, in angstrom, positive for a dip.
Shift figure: 6.0 angstrom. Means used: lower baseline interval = 272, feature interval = 140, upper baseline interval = 249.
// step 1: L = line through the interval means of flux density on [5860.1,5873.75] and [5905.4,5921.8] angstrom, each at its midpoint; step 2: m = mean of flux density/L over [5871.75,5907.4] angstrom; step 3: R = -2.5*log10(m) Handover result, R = 0.33 mag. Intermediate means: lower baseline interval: 279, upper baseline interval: 250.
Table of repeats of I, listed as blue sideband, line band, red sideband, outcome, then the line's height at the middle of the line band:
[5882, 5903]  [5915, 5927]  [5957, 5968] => -2.7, 209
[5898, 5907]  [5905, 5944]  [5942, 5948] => -2.3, 248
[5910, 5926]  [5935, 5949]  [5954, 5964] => -1.0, 267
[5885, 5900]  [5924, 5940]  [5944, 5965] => -2.6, 231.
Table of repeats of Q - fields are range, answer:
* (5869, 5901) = 198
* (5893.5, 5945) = 242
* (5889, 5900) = 138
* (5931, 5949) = 282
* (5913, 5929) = 257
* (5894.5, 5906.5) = 182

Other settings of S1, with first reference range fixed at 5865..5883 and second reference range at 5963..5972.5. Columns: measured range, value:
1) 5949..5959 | 0.2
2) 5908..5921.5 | 0.9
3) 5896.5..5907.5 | 2.9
